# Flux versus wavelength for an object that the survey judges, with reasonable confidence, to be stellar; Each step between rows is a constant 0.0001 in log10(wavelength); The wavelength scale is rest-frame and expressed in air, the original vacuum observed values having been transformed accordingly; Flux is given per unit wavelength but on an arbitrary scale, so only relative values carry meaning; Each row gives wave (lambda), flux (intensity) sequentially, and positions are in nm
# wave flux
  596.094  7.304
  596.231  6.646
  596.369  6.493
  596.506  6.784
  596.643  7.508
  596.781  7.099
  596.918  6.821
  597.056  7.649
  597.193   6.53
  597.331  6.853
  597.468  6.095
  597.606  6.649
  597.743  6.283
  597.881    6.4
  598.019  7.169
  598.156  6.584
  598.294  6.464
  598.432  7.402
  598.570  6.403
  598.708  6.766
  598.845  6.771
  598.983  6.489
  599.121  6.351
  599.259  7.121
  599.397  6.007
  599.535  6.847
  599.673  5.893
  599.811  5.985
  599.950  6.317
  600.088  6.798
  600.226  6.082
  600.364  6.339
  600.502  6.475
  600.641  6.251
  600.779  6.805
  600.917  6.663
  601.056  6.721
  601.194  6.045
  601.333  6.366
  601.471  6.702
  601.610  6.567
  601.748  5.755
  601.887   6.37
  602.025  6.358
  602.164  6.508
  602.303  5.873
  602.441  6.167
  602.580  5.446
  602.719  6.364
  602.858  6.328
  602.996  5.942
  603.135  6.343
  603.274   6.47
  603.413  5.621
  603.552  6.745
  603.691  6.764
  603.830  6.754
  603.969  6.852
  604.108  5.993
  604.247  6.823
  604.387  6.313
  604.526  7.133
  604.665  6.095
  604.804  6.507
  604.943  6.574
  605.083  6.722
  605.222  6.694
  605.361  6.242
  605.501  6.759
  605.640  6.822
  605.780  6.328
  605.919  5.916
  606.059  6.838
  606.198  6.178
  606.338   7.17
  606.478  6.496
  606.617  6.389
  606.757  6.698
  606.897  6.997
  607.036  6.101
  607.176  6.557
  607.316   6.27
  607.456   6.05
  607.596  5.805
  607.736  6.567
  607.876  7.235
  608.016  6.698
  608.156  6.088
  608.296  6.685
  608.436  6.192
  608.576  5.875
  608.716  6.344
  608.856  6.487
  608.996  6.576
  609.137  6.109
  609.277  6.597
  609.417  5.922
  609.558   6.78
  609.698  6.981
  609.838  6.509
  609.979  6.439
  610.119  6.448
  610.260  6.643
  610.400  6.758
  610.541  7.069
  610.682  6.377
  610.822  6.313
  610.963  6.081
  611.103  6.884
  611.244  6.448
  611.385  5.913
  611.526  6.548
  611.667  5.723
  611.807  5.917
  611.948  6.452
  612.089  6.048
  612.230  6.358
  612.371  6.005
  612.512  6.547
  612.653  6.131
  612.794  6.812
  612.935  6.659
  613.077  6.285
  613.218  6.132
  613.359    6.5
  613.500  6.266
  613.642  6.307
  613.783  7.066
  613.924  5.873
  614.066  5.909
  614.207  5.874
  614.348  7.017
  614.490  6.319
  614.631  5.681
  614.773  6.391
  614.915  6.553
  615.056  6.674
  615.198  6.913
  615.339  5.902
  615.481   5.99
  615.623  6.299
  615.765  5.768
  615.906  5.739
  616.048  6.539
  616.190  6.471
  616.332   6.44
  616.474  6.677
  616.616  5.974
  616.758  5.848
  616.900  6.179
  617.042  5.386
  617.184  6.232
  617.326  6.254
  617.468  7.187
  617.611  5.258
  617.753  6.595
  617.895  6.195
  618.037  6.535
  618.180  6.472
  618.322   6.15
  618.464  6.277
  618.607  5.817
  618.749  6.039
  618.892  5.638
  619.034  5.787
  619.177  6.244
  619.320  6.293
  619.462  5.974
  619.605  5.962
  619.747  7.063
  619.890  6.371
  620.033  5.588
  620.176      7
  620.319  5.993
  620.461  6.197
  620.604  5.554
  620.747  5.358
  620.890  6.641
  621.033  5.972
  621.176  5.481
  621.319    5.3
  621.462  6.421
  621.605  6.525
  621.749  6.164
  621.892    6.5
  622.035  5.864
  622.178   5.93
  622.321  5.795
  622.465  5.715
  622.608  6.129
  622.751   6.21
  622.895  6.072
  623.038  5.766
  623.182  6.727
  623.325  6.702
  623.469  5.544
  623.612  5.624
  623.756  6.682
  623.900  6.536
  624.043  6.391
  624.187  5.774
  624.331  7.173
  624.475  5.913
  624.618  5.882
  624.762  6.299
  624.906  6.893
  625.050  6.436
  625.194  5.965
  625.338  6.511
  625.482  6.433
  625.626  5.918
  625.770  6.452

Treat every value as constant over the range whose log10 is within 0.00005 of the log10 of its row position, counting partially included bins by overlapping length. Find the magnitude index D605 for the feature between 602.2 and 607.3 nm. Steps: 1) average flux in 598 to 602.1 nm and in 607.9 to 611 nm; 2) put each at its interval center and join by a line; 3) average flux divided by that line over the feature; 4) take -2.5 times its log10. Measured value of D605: 0.01 mag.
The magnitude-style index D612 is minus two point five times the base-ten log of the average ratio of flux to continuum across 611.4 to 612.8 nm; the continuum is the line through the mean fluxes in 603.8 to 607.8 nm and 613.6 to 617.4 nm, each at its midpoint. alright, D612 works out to 0.02 mag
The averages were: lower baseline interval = 6.5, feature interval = 6.22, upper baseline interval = 6.23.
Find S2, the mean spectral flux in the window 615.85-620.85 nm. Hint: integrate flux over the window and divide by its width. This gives 6.15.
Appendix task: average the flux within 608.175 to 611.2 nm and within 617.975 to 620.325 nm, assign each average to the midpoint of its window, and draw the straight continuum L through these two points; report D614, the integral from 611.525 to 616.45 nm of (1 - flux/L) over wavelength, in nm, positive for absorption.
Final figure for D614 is 0.04 nm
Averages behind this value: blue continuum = 6.47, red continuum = 6.19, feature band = 6.29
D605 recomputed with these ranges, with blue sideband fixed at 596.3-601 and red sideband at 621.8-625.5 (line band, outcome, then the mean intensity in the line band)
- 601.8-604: 0.04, 6.29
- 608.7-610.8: -0.02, 6.54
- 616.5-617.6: 0.03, 6.12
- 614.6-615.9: 0.02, 6.23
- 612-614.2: 0.01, 6.31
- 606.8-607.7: 0.03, 6.32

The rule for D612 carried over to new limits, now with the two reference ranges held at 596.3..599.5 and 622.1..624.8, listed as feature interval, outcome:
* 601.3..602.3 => 0.05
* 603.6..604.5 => 0.00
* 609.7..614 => 0.00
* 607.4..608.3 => 0.01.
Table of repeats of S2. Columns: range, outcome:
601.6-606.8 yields 6.42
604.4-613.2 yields 6.45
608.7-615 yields 6.38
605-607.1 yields 6.56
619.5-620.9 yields 6.15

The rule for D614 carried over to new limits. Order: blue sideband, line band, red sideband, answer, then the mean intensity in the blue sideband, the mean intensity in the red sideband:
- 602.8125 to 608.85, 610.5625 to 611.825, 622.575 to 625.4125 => 0.02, 6.47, 6.26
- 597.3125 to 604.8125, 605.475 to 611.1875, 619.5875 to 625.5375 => -0.13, 6.44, 6.17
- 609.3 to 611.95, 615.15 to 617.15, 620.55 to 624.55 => 0.04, 6.43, 6.09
